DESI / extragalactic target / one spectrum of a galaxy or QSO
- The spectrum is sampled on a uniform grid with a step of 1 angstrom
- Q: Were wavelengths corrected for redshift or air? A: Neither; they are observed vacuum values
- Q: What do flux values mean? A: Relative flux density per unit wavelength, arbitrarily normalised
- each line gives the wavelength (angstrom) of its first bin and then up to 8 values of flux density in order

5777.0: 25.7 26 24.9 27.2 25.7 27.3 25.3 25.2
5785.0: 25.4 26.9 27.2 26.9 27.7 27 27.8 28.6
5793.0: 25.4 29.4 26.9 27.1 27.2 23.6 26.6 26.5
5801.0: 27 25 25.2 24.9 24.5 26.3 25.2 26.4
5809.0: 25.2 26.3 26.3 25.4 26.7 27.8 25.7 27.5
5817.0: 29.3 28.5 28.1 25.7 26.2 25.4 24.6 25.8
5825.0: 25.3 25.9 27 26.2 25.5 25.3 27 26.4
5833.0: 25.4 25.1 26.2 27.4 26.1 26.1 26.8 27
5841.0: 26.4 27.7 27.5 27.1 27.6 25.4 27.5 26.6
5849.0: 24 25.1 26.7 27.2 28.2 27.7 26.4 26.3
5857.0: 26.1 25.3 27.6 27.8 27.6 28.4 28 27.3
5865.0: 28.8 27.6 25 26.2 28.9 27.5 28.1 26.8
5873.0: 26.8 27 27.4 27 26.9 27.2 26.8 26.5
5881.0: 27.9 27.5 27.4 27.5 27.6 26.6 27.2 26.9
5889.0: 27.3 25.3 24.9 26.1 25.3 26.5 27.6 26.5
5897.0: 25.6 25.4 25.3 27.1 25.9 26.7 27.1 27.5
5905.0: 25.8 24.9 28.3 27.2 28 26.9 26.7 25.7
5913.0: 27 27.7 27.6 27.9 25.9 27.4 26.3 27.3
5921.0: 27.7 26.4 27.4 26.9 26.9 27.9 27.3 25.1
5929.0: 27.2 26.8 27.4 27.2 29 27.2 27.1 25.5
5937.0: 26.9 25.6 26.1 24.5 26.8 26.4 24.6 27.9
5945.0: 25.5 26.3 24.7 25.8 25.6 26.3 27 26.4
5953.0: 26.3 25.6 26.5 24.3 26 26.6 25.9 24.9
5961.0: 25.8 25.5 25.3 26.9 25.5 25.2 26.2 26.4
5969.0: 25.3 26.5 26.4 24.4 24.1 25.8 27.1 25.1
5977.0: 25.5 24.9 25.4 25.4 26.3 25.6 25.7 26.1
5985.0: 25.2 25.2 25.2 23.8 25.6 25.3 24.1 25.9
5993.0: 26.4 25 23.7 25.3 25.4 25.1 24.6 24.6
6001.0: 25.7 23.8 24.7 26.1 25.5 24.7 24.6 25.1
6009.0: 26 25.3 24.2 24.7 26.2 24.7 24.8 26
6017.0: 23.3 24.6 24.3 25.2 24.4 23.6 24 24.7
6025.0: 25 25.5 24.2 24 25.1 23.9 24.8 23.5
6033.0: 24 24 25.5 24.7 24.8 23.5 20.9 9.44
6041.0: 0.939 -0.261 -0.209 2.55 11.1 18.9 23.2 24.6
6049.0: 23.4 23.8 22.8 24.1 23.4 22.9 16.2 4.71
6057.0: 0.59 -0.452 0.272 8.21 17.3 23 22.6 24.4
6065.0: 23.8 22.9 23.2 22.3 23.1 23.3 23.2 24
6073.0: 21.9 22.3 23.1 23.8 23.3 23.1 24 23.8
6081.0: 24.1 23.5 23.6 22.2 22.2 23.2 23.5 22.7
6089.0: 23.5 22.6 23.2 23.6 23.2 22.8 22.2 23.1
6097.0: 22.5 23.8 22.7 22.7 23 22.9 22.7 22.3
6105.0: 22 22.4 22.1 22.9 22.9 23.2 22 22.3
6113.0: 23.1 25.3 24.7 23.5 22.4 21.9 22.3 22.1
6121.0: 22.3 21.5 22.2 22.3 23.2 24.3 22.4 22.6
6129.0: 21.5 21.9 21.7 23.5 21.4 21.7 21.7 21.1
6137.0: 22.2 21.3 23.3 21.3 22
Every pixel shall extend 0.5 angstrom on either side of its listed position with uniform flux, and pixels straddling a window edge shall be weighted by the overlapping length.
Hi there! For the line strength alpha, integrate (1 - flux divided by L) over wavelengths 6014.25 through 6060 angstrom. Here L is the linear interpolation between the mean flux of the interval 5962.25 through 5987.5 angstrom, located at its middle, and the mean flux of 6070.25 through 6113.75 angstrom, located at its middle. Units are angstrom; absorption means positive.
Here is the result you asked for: 9.9 angstrom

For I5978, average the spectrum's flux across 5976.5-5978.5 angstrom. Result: 25.2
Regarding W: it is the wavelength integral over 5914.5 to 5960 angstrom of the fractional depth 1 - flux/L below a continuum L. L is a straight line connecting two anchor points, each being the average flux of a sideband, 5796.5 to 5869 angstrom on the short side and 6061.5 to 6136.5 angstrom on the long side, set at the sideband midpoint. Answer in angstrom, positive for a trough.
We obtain -2.6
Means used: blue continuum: 26.5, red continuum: 22.8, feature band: 26.5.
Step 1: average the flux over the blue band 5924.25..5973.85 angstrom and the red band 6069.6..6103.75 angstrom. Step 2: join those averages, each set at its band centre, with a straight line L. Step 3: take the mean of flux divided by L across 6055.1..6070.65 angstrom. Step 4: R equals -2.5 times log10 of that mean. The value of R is 0.42 mag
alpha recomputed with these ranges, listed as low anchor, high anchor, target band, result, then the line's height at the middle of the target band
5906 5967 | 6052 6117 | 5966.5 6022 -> -1.7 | 24.5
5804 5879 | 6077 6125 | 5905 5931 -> -1.4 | 25.5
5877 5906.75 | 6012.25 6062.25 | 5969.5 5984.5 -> -2.3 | 22.3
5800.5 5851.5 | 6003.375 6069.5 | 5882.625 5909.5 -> -2.5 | 24.3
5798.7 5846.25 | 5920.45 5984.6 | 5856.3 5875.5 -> -0.7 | 26.2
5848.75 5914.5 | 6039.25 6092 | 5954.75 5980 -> -2.8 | 23.1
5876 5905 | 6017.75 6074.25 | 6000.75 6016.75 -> -3.0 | 21.2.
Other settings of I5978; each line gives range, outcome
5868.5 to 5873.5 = 27.6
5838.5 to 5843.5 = 27.1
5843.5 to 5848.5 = 26.8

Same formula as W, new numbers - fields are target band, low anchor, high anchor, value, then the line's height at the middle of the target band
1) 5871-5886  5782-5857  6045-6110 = -1.2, 25.2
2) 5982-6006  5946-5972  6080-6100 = 0.0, 25.1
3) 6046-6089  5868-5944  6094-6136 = 5.5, 23.6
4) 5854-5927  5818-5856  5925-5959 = -1.5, 26.4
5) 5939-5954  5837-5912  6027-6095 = -1.1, 24.2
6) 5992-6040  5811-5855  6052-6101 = -5.0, 22.2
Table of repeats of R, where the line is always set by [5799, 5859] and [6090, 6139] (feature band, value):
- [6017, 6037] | -0.03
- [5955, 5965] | -0.05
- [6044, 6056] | 0.18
